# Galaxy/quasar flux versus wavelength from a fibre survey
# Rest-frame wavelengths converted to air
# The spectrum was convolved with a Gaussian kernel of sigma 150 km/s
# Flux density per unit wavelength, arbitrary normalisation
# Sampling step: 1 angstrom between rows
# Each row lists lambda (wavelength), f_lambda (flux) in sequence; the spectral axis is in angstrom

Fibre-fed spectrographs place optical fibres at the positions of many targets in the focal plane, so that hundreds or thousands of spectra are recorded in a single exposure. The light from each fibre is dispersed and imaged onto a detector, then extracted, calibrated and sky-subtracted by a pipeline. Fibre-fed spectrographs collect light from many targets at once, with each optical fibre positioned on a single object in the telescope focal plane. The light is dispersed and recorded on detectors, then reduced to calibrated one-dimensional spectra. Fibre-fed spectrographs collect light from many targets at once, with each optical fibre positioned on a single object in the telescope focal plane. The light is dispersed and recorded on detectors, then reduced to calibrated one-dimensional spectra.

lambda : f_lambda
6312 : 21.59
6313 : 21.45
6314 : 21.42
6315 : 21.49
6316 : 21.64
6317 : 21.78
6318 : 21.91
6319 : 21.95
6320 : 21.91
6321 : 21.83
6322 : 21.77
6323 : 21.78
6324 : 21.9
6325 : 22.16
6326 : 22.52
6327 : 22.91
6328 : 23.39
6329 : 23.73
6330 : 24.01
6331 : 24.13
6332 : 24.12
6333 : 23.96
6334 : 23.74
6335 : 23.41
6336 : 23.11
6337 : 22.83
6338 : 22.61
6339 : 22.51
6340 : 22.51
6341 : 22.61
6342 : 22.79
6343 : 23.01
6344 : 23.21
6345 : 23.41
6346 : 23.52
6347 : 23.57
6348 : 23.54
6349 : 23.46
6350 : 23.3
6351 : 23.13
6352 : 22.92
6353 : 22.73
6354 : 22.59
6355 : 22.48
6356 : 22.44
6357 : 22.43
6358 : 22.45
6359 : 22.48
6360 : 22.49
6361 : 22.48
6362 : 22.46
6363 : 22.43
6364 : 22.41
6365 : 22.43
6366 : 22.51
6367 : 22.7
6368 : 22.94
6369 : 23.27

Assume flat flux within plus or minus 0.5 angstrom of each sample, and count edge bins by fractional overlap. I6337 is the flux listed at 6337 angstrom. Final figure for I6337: 22.83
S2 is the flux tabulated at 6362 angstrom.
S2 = 22.46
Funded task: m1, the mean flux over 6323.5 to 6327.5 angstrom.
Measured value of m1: 22.4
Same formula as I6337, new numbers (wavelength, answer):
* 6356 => 22.44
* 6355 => 22.48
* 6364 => 22.41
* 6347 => 23.57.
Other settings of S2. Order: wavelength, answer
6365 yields 22.43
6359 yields 22.48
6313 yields 21.45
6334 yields 23.74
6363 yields 22.43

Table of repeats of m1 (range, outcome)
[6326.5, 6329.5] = 23.3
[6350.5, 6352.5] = 23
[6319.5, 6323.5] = 21.8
